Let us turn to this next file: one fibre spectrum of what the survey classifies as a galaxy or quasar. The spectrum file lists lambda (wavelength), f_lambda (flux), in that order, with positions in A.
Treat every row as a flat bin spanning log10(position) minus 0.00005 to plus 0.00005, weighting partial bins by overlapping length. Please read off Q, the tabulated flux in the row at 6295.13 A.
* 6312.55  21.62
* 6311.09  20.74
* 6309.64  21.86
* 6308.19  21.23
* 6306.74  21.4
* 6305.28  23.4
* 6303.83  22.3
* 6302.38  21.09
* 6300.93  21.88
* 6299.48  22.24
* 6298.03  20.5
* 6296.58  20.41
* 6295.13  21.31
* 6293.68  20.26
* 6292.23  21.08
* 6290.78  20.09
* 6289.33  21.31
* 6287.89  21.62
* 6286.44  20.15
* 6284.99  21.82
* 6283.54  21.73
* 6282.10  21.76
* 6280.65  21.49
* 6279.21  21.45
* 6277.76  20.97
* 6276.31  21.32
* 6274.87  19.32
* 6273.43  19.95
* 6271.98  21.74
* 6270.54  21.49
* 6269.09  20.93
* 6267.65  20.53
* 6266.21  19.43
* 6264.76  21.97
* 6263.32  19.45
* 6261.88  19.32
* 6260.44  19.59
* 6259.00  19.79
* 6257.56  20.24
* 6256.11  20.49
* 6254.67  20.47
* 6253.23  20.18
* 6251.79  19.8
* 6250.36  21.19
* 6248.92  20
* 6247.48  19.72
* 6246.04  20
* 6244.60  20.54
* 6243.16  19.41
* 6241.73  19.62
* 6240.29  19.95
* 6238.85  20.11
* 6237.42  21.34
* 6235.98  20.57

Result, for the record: 21.31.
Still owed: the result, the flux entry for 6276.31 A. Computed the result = 21.32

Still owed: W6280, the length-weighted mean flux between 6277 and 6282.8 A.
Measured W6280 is 21.4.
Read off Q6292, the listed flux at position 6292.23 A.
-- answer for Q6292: 21.08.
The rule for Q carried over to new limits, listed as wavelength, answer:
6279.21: 21.45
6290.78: 20.09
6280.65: 21.49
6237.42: 21.34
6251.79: 19.8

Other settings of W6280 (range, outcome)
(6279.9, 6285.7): 21.7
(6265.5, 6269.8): 20.3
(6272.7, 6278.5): 20.4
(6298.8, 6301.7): 22.1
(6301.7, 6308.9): 21.9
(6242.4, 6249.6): 19.9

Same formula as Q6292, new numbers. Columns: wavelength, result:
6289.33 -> 21.31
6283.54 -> 21.73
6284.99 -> 21.82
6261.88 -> 19.32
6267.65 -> 20.53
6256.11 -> 20.49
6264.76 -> 21.97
